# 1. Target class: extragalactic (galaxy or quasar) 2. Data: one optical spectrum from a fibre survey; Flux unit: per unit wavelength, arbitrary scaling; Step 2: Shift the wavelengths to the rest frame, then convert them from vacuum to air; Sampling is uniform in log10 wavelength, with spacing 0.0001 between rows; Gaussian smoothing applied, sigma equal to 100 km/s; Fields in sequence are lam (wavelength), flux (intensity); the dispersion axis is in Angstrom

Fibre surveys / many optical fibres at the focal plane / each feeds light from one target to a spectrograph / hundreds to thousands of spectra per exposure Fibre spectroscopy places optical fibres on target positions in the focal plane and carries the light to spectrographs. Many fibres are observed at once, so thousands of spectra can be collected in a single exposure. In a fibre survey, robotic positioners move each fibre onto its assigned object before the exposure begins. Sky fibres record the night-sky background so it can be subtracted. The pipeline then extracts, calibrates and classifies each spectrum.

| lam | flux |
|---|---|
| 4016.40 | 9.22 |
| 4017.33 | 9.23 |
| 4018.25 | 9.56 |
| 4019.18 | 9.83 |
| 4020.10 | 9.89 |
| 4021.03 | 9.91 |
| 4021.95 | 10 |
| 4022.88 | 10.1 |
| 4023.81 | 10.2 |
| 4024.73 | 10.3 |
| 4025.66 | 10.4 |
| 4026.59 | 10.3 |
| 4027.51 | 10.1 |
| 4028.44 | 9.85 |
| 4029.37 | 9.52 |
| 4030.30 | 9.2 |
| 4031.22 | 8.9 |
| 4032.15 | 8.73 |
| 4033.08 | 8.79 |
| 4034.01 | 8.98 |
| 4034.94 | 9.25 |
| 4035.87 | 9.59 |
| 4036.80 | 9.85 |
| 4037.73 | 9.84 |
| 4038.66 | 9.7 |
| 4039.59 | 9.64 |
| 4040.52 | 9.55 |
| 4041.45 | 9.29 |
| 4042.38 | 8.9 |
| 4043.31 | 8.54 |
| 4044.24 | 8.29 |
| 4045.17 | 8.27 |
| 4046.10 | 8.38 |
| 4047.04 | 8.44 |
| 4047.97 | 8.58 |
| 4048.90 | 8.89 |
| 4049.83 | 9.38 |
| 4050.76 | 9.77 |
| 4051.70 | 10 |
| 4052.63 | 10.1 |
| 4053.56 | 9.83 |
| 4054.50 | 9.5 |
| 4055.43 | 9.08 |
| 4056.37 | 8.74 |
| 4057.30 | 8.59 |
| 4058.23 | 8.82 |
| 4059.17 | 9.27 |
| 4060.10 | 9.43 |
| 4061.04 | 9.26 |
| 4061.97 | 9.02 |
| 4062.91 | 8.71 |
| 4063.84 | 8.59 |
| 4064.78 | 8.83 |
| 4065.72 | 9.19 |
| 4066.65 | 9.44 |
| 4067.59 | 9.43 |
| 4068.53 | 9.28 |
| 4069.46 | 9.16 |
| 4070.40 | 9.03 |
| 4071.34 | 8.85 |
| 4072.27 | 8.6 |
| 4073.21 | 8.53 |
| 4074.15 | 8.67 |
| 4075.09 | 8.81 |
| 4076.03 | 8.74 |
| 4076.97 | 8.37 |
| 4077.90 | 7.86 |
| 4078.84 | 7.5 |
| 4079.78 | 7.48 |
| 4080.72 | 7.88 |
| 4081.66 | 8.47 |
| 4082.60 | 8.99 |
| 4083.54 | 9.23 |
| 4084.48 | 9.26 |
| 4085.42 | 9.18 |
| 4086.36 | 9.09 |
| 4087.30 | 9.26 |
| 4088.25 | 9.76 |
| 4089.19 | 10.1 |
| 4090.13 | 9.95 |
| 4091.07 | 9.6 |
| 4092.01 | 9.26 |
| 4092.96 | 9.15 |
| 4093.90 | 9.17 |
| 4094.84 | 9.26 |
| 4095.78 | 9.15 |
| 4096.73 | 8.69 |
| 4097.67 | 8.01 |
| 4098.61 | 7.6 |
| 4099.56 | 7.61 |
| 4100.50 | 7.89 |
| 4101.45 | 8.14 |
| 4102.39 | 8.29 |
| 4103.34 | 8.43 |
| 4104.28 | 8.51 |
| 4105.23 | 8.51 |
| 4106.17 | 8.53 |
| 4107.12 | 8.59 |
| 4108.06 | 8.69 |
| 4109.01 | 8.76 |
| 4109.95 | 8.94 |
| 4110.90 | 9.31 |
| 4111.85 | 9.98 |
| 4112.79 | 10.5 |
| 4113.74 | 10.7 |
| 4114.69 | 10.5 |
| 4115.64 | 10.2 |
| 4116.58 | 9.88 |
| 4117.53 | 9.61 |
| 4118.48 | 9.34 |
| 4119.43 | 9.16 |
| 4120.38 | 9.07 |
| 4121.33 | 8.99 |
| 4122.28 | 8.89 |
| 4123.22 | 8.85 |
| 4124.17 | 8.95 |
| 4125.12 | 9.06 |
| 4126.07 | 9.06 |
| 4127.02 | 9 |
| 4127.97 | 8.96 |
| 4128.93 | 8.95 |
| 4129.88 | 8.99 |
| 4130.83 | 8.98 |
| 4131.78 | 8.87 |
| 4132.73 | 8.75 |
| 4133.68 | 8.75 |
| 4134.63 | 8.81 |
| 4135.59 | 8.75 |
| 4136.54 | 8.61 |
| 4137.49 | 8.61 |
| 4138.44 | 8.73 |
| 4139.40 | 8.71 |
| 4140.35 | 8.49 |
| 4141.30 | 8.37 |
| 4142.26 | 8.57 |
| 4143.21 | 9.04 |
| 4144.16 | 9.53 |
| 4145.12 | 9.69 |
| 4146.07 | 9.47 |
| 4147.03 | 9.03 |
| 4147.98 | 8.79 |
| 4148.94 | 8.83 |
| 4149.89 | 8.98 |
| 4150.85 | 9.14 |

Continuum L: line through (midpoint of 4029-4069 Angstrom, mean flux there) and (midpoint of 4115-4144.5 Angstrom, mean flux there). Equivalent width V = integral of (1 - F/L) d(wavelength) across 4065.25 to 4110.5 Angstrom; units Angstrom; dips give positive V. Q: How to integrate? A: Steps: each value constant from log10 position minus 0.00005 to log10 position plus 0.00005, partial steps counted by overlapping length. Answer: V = 1.5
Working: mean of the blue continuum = 9.15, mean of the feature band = 8.77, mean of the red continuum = 8.99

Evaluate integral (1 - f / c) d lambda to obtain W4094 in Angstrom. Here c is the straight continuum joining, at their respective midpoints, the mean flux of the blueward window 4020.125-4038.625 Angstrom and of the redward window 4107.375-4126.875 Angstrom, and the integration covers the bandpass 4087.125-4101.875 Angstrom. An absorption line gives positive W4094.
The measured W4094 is 0.9 Angstrom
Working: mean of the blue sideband 9.68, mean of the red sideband 9.41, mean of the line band 8.9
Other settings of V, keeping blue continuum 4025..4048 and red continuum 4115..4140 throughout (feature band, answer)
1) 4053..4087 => 1.2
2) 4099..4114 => 0.5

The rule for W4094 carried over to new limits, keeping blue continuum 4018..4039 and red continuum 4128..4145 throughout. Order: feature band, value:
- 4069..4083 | 1.3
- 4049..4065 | 0.4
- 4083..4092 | -0.3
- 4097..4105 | 0.9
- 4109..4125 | -1.0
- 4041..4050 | 0.8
